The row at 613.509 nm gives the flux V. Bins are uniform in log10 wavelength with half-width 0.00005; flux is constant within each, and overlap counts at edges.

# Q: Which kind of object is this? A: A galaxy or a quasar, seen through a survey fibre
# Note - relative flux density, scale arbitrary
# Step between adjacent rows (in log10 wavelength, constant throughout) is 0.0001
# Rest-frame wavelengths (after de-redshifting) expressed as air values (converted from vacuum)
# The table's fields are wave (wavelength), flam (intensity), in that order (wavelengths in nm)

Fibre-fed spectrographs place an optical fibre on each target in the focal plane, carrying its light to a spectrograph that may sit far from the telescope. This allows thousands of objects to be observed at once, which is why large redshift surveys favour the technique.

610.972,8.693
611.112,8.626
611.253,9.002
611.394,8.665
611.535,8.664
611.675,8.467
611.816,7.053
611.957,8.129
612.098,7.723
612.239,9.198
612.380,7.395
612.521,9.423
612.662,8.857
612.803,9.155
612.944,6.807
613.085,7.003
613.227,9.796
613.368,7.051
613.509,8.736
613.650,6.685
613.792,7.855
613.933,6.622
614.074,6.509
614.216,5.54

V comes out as 8.736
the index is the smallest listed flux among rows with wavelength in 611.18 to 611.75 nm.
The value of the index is 8.467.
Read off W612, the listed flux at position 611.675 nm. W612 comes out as 8.467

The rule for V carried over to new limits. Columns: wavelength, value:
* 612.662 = 8.857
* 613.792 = 7.855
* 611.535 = 8.664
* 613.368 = 7.051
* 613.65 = 6.685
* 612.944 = 6.807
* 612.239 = 9.198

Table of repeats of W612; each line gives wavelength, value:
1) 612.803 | 9.155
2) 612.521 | 9.423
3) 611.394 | 8.665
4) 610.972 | 8.693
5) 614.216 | 5.54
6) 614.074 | 6.509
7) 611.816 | 7.053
